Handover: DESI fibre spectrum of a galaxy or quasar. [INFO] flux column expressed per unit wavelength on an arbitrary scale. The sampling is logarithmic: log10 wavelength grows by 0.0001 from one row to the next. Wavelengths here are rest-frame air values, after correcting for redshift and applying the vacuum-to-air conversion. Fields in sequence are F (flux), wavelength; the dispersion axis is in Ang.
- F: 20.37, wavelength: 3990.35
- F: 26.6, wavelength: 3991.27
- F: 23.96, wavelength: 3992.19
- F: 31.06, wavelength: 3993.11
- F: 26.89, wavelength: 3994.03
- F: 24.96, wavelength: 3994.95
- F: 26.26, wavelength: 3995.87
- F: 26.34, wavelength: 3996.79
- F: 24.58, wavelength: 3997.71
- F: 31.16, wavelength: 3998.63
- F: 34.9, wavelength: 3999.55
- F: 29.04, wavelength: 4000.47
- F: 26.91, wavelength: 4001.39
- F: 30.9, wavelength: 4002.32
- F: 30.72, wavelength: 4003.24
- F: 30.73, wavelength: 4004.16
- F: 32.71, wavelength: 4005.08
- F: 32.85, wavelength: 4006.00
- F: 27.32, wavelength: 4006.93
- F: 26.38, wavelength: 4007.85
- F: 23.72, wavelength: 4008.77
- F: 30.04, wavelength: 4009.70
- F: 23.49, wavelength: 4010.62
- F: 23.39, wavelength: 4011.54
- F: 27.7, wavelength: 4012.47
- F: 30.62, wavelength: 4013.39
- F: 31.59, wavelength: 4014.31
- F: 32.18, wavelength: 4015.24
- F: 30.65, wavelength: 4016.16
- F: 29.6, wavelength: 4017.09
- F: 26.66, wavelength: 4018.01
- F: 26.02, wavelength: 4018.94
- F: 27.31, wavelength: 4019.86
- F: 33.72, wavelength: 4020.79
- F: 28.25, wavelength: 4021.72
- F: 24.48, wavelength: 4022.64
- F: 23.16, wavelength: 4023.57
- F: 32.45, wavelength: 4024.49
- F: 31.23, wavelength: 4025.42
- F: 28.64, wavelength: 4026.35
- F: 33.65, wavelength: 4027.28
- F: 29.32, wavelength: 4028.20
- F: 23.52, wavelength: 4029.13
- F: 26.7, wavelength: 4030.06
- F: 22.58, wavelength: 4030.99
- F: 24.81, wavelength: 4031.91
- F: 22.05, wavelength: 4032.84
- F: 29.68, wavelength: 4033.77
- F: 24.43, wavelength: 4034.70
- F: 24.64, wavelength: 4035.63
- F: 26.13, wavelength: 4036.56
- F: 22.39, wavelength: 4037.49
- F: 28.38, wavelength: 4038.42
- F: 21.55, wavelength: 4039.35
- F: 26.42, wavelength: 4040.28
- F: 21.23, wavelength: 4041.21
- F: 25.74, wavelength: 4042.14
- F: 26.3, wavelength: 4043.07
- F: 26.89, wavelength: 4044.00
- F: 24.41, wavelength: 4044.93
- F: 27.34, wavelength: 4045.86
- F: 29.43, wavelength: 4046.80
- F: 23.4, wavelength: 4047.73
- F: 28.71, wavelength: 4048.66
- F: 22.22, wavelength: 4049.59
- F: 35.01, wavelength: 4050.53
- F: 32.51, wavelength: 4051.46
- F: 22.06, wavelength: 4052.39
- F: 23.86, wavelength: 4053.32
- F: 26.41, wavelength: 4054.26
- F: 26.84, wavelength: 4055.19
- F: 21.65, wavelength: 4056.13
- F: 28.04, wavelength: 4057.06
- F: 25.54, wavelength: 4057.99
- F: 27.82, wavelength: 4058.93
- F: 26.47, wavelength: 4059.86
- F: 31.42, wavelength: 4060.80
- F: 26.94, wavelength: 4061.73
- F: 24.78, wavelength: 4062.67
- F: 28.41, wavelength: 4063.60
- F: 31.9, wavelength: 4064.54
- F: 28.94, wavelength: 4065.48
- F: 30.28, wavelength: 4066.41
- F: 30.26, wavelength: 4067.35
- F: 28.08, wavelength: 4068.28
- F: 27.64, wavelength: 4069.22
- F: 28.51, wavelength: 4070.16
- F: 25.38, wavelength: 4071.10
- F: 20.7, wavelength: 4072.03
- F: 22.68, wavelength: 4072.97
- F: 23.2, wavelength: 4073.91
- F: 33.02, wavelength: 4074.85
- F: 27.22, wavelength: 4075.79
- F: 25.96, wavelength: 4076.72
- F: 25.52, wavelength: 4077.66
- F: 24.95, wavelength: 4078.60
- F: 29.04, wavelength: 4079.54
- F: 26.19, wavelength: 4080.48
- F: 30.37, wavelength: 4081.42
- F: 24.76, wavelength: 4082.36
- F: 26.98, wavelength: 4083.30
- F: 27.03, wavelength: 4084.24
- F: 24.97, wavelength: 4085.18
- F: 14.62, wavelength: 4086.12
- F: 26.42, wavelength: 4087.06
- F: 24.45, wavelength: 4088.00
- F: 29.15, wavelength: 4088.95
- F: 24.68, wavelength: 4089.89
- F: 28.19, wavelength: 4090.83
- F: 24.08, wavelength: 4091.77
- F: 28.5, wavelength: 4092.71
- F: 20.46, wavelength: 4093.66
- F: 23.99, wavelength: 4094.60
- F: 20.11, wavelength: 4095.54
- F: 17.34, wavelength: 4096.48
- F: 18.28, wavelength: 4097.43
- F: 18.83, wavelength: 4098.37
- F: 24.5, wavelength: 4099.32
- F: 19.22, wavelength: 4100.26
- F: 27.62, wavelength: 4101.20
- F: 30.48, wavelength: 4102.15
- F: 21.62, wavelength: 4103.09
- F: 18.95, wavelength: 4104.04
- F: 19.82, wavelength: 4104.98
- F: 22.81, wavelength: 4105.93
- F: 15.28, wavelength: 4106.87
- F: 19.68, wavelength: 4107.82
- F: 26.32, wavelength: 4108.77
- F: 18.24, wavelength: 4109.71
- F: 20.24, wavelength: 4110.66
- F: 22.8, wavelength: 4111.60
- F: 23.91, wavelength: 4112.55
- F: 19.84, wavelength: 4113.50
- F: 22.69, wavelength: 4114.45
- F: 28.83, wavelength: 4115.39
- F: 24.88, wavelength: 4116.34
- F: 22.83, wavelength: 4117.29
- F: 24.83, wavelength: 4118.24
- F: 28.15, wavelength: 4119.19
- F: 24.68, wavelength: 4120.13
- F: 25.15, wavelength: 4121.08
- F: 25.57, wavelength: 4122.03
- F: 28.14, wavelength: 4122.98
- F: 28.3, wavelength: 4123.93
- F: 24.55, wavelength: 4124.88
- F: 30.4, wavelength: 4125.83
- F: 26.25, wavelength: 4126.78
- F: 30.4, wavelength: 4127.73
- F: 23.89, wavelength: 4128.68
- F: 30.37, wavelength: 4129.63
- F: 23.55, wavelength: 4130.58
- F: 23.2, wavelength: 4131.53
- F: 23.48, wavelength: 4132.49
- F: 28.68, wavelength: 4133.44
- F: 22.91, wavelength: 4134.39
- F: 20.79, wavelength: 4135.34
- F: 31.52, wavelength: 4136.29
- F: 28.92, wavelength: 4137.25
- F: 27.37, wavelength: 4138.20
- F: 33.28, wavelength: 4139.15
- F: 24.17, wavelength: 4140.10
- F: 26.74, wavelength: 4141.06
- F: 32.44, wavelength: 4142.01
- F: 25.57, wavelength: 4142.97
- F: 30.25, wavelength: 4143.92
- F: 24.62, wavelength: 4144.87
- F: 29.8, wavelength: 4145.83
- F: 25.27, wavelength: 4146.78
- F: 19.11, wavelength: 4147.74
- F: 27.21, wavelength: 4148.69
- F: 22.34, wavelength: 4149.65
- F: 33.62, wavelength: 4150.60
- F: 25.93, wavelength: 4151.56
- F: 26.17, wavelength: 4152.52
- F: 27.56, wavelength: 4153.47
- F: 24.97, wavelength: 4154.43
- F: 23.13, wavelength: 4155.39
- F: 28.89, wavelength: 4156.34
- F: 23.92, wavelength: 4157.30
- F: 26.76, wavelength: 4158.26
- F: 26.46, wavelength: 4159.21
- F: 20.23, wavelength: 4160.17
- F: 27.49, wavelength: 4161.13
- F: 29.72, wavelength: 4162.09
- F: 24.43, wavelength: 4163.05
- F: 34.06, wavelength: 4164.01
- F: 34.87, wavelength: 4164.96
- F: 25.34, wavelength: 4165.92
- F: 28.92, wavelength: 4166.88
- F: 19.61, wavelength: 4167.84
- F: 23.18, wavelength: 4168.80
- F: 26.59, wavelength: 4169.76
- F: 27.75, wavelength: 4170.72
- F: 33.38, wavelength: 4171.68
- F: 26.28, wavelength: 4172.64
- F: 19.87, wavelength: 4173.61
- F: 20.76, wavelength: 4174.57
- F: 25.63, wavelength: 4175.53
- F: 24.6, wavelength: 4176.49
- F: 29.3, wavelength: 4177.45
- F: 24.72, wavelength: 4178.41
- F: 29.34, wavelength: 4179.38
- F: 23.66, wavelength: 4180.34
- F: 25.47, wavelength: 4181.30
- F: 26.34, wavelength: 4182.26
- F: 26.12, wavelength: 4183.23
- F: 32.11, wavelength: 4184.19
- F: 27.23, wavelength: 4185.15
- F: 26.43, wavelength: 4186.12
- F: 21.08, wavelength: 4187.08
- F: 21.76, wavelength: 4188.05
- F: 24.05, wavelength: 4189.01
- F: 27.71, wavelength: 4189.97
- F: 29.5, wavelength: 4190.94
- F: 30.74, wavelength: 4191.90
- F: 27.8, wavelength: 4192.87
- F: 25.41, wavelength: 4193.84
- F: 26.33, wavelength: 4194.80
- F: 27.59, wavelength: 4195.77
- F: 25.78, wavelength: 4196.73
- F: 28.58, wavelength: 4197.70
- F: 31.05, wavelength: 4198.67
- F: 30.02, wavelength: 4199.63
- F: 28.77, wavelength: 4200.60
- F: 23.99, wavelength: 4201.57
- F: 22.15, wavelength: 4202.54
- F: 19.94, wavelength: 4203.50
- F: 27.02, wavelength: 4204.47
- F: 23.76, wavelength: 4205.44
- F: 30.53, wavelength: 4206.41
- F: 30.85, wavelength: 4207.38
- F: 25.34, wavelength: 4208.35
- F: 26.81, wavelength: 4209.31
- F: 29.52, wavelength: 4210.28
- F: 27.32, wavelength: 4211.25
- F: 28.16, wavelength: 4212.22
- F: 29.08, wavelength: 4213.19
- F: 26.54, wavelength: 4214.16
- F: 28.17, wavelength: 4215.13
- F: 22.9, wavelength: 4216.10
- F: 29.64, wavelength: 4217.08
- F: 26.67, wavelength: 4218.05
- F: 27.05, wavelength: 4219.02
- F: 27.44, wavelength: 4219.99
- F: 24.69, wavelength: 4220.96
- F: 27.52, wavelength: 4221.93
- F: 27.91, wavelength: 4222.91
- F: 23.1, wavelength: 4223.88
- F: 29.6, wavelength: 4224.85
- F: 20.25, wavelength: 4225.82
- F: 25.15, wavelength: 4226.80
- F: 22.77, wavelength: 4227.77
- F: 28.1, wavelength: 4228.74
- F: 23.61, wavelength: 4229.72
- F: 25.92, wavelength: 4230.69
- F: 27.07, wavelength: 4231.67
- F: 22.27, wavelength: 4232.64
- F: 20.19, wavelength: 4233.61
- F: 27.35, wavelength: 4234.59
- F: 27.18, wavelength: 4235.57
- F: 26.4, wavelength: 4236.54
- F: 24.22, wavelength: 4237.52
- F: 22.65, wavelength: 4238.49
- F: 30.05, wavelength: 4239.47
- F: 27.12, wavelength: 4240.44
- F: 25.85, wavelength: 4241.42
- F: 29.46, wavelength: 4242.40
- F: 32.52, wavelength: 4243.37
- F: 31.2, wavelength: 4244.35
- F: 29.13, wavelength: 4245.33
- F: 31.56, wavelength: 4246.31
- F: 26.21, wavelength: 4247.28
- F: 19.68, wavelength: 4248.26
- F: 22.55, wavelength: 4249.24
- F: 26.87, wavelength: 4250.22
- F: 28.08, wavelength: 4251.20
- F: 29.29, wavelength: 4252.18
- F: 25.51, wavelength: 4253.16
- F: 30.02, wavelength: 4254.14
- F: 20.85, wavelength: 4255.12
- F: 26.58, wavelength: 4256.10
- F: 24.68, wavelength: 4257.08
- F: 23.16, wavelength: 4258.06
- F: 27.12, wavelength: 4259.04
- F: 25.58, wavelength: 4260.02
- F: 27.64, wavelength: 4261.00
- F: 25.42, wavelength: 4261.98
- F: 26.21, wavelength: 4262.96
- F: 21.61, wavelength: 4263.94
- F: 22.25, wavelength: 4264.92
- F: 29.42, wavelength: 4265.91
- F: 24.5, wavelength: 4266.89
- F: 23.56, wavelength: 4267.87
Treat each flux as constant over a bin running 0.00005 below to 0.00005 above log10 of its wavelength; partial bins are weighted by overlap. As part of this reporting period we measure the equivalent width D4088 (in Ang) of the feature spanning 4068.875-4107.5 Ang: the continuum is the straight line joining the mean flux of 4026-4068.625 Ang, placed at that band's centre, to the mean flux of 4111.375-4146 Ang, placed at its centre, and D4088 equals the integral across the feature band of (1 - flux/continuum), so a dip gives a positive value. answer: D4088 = 3.4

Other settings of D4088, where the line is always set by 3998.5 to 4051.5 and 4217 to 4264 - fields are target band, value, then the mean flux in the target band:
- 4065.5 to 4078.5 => 0.2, 26.8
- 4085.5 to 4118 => 5.3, 22.7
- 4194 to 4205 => 0.0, 26.4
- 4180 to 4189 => 0.3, 25.5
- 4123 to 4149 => 0.1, 26.8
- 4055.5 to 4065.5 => 0.0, 27.4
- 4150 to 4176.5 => 0.2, 26.4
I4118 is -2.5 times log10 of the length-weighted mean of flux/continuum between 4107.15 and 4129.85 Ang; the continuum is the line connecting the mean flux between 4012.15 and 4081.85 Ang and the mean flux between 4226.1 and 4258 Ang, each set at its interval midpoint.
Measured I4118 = 0.08 mag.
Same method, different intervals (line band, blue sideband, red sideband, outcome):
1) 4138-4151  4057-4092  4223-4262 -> -0.032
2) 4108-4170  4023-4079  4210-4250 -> 0.021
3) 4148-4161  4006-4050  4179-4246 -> 0.035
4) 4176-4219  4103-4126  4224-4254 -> -0.062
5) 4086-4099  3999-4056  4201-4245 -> 0.176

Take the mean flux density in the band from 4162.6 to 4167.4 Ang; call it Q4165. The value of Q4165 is 29.5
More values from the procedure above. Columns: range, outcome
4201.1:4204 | 22.1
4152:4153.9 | 26.9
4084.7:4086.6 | 19.9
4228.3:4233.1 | 25.4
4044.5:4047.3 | 27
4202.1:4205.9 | 23.3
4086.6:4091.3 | 26.6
